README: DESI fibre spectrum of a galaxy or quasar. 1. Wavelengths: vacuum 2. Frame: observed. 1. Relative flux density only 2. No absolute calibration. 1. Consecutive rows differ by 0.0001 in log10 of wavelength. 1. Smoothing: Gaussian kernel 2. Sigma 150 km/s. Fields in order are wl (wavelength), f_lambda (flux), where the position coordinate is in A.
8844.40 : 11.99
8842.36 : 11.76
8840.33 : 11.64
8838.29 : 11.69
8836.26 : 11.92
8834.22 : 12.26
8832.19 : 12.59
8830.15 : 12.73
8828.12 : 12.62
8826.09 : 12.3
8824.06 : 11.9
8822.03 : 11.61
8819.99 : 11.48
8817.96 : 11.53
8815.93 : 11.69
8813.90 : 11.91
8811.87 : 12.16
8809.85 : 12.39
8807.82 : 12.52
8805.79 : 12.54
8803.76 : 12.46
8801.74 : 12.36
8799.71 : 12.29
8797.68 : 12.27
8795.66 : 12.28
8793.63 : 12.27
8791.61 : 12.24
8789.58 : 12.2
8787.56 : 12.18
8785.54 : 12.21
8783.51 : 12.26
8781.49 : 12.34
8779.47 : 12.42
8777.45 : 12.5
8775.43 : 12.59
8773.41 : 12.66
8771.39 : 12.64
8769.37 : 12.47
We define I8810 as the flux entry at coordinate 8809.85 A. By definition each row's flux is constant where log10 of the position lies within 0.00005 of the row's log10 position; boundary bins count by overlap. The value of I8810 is 12.39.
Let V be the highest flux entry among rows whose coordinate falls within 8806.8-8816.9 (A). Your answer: 12.52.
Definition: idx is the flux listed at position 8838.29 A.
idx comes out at 11.69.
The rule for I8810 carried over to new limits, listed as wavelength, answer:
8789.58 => 12.2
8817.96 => 11.53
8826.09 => 12.3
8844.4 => 11.99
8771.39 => 12.64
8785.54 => 12.21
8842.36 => 11.76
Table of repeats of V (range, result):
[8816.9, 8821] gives 11.53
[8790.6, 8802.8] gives 12.36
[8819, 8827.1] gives 12.3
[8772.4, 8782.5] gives 12.66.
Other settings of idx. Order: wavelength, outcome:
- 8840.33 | 11.64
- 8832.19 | 12.59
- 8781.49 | 12.34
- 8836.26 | 11.92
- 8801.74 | 12.36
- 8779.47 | 12.42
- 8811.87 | 12.16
